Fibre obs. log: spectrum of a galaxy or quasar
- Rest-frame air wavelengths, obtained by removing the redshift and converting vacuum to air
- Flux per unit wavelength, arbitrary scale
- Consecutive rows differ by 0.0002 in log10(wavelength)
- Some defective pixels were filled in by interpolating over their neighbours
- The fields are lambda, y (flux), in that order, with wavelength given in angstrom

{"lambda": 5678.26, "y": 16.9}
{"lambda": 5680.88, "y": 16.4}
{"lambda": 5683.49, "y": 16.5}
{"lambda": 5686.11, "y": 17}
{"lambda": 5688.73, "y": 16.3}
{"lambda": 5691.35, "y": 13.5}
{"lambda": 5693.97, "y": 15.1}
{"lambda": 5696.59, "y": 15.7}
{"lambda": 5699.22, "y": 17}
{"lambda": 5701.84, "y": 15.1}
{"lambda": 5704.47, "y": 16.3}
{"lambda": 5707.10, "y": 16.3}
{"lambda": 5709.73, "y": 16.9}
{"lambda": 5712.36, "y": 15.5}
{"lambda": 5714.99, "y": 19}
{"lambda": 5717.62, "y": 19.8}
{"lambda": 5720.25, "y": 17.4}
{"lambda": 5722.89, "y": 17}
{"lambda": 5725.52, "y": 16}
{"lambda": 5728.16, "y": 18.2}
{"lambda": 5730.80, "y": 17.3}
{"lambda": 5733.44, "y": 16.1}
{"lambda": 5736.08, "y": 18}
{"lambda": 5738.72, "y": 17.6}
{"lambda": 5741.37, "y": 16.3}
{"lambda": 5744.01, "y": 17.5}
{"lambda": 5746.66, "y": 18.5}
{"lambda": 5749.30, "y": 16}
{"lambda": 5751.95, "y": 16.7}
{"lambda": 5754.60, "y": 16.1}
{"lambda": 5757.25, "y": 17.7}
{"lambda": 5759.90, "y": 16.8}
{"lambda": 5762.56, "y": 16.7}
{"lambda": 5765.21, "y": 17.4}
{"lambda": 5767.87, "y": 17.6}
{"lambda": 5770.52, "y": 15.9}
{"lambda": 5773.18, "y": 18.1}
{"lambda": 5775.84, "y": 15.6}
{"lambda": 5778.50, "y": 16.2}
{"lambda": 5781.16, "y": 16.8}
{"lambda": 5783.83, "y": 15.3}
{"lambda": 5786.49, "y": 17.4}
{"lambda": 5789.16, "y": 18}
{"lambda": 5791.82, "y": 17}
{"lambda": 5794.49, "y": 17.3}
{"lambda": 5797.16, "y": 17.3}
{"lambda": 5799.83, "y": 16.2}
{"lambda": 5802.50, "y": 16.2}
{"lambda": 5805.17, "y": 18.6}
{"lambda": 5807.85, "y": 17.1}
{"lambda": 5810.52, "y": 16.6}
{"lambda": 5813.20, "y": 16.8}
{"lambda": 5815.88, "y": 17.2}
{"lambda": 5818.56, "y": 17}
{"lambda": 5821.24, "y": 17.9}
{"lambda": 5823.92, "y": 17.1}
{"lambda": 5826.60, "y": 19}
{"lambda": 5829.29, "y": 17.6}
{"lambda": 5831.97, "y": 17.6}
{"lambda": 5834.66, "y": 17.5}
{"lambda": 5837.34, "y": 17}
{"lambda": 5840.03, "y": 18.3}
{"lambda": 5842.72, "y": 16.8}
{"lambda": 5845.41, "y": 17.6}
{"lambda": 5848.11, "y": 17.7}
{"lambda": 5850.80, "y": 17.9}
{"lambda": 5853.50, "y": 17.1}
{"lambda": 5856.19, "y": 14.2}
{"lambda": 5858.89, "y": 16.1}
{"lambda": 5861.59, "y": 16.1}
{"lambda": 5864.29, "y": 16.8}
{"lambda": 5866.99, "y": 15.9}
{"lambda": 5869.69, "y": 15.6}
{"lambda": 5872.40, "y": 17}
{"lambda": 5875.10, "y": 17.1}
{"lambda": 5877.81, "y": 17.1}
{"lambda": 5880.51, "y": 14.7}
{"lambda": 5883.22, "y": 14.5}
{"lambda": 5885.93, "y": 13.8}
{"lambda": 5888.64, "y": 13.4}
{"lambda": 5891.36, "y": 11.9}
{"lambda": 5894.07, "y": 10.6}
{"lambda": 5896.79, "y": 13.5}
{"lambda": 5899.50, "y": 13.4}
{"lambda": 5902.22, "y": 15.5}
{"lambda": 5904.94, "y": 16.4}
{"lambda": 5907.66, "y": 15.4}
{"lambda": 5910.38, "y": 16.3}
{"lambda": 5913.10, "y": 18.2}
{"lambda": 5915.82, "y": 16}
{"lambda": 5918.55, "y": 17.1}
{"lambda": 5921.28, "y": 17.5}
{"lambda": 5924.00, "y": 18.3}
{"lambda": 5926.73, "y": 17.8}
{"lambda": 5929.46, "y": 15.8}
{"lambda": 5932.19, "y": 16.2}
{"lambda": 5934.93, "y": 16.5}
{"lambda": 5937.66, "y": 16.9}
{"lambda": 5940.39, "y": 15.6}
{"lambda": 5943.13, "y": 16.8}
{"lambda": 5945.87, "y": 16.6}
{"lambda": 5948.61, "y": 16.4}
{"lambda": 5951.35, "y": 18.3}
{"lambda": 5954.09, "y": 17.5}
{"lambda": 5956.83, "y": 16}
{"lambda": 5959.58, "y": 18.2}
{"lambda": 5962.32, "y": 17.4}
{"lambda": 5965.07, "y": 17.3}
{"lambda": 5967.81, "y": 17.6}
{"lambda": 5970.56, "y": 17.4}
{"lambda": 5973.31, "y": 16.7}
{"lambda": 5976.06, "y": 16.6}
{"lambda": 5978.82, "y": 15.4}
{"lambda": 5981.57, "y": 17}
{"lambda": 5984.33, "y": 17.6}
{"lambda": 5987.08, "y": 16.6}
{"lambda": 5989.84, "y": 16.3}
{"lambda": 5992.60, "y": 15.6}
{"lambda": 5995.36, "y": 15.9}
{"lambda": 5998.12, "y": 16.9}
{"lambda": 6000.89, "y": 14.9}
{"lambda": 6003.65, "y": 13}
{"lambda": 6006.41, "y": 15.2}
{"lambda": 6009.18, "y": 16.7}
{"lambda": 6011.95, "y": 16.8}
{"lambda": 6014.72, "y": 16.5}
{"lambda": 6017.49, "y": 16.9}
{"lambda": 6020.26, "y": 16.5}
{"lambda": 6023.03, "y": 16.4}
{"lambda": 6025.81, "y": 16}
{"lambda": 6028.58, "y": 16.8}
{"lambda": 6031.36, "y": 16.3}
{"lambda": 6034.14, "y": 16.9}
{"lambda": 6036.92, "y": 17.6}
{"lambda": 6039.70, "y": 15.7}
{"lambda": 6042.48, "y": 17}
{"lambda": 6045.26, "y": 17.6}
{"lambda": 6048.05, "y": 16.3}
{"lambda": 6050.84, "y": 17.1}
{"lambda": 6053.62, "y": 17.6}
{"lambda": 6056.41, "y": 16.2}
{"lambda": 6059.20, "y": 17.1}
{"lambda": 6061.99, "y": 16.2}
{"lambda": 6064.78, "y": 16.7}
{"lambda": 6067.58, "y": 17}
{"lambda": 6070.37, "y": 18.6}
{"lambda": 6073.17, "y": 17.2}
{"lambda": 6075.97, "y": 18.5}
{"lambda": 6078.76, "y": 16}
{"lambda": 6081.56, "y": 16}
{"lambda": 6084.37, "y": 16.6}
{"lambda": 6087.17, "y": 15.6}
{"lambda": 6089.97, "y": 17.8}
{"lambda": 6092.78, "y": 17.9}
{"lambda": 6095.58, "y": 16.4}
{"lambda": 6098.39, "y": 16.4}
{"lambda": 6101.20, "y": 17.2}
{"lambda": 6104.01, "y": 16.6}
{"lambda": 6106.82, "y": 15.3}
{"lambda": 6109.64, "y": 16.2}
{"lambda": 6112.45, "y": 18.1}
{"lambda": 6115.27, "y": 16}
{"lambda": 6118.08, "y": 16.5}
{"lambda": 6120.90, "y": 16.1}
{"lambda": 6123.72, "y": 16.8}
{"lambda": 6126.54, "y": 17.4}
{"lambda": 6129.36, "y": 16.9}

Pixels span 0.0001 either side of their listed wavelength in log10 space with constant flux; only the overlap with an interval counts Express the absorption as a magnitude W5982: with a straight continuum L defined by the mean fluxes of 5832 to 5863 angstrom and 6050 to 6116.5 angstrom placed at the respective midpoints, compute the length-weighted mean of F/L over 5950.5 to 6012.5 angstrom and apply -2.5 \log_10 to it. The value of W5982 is 0.02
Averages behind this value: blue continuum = 17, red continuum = 16.8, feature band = 16.5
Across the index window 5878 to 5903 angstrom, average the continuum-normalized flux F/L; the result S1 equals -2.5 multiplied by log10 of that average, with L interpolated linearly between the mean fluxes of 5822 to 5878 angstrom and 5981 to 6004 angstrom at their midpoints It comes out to 0.23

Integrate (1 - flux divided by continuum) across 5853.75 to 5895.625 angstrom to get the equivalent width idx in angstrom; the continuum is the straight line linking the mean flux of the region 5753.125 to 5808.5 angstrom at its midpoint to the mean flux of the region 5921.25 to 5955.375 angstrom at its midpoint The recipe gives 4.7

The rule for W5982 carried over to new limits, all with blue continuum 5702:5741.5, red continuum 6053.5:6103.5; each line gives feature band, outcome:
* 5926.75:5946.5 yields 0.04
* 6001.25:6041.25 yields 0.05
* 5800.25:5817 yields 0.00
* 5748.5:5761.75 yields 0.03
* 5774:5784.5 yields 0.07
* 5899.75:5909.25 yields 0.10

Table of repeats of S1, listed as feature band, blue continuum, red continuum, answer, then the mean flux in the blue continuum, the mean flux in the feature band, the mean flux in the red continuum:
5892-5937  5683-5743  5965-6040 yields 0.04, 16.7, 15.9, 16.4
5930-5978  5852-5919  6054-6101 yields -0.07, 15.3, 16.9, 16.9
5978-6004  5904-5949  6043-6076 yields 0.06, 16.7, 16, 17.1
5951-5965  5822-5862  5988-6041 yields -0.06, 17.2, 17.4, 16.2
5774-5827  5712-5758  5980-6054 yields 0.01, 17.3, 17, 16.4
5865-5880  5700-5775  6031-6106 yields 0.03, 17.1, 16.5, 16.9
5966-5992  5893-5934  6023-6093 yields -0.03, 15.9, 16.8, 16.9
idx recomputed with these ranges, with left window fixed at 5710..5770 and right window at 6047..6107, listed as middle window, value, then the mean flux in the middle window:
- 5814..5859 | -0.5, 17.3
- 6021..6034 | 0.4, 16.4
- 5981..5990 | 0.0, 16.9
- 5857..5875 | 0.9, 16.2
